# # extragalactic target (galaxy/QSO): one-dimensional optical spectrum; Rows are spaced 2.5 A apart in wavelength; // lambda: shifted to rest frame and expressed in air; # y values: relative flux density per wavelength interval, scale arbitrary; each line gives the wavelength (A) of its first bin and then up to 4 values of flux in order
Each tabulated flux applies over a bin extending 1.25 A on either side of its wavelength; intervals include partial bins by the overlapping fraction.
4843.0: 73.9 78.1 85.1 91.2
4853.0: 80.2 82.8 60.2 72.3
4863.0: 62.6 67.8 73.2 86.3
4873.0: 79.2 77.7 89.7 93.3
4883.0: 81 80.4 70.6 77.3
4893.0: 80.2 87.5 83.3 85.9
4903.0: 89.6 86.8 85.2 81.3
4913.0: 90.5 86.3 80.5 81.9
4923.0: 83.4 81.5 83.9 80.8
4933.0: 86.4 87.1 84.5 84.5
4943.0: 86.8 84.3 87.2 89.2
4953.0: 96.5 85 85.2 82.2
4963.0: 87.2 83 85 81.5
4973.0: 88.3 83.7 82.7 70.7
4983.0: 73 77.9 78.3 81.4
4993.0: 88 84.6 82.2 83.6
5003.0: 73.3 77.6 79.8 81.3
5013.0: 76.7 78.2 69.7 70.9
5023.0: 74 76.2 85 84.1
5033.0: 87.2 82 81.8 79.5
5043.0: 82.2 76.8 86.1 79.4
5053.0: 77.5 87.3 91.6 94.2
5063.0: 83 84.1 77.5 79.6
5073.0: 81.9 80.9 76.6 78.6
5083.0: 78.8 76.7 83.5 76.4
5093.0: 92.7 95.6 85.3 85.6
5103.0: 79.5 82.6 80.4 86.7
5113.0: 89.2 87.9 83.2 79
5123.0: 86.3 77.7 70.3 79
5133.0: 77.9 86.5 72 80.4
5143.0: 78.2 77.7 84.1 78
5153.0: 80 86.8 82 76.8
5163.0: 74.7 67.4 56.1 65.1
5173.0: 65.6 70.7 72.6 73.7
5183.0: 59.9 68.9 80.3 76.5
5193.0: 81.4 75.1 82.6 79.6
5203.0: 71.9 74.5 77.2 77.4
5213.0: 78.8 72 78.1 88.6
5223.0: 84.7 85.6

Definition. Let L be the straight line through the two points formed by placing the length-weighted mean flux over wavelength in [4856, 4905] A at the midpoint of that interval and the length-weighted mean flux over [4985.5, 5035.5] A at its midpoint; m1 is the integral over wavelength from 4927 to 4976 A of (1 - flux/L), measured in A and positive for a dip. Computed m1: -3.9 A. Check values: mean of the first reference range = 79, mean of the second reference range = 79.6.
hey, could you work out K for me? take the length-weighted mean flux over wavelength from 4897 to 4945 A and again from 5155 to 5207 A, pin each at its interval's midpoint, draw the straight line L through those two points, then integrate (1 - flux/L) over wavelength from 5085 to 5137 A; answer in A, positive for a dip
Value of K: -4.5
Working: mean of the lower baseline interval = 84.7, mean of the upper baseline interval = 73.3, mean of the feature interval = 83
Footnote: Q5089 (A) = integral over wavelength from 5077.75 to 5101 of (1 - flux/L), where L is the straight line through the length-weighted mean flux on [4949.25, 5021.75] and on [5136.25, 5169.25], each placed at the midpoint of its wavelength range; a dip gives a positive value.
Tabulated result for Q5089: -1.4 A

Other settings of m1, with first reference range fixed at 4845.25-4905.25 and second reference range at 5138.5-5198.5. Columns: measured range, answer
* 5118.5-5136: -0.9 A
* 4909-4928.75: -1.1 A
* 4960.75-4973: -1.0 A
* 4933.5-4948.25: -1.3 A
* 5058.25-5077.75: -1.7 A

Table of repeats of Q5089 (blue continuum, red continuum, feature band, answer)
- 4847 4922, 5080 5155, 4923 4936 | -0.41 A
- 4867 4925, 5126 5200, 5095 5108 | -1.28 A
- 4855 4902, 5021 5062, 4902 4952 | -3.40 A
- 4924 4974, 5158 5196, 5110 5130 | -1.98 A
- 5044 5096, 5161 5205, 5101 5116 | -1.00 A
